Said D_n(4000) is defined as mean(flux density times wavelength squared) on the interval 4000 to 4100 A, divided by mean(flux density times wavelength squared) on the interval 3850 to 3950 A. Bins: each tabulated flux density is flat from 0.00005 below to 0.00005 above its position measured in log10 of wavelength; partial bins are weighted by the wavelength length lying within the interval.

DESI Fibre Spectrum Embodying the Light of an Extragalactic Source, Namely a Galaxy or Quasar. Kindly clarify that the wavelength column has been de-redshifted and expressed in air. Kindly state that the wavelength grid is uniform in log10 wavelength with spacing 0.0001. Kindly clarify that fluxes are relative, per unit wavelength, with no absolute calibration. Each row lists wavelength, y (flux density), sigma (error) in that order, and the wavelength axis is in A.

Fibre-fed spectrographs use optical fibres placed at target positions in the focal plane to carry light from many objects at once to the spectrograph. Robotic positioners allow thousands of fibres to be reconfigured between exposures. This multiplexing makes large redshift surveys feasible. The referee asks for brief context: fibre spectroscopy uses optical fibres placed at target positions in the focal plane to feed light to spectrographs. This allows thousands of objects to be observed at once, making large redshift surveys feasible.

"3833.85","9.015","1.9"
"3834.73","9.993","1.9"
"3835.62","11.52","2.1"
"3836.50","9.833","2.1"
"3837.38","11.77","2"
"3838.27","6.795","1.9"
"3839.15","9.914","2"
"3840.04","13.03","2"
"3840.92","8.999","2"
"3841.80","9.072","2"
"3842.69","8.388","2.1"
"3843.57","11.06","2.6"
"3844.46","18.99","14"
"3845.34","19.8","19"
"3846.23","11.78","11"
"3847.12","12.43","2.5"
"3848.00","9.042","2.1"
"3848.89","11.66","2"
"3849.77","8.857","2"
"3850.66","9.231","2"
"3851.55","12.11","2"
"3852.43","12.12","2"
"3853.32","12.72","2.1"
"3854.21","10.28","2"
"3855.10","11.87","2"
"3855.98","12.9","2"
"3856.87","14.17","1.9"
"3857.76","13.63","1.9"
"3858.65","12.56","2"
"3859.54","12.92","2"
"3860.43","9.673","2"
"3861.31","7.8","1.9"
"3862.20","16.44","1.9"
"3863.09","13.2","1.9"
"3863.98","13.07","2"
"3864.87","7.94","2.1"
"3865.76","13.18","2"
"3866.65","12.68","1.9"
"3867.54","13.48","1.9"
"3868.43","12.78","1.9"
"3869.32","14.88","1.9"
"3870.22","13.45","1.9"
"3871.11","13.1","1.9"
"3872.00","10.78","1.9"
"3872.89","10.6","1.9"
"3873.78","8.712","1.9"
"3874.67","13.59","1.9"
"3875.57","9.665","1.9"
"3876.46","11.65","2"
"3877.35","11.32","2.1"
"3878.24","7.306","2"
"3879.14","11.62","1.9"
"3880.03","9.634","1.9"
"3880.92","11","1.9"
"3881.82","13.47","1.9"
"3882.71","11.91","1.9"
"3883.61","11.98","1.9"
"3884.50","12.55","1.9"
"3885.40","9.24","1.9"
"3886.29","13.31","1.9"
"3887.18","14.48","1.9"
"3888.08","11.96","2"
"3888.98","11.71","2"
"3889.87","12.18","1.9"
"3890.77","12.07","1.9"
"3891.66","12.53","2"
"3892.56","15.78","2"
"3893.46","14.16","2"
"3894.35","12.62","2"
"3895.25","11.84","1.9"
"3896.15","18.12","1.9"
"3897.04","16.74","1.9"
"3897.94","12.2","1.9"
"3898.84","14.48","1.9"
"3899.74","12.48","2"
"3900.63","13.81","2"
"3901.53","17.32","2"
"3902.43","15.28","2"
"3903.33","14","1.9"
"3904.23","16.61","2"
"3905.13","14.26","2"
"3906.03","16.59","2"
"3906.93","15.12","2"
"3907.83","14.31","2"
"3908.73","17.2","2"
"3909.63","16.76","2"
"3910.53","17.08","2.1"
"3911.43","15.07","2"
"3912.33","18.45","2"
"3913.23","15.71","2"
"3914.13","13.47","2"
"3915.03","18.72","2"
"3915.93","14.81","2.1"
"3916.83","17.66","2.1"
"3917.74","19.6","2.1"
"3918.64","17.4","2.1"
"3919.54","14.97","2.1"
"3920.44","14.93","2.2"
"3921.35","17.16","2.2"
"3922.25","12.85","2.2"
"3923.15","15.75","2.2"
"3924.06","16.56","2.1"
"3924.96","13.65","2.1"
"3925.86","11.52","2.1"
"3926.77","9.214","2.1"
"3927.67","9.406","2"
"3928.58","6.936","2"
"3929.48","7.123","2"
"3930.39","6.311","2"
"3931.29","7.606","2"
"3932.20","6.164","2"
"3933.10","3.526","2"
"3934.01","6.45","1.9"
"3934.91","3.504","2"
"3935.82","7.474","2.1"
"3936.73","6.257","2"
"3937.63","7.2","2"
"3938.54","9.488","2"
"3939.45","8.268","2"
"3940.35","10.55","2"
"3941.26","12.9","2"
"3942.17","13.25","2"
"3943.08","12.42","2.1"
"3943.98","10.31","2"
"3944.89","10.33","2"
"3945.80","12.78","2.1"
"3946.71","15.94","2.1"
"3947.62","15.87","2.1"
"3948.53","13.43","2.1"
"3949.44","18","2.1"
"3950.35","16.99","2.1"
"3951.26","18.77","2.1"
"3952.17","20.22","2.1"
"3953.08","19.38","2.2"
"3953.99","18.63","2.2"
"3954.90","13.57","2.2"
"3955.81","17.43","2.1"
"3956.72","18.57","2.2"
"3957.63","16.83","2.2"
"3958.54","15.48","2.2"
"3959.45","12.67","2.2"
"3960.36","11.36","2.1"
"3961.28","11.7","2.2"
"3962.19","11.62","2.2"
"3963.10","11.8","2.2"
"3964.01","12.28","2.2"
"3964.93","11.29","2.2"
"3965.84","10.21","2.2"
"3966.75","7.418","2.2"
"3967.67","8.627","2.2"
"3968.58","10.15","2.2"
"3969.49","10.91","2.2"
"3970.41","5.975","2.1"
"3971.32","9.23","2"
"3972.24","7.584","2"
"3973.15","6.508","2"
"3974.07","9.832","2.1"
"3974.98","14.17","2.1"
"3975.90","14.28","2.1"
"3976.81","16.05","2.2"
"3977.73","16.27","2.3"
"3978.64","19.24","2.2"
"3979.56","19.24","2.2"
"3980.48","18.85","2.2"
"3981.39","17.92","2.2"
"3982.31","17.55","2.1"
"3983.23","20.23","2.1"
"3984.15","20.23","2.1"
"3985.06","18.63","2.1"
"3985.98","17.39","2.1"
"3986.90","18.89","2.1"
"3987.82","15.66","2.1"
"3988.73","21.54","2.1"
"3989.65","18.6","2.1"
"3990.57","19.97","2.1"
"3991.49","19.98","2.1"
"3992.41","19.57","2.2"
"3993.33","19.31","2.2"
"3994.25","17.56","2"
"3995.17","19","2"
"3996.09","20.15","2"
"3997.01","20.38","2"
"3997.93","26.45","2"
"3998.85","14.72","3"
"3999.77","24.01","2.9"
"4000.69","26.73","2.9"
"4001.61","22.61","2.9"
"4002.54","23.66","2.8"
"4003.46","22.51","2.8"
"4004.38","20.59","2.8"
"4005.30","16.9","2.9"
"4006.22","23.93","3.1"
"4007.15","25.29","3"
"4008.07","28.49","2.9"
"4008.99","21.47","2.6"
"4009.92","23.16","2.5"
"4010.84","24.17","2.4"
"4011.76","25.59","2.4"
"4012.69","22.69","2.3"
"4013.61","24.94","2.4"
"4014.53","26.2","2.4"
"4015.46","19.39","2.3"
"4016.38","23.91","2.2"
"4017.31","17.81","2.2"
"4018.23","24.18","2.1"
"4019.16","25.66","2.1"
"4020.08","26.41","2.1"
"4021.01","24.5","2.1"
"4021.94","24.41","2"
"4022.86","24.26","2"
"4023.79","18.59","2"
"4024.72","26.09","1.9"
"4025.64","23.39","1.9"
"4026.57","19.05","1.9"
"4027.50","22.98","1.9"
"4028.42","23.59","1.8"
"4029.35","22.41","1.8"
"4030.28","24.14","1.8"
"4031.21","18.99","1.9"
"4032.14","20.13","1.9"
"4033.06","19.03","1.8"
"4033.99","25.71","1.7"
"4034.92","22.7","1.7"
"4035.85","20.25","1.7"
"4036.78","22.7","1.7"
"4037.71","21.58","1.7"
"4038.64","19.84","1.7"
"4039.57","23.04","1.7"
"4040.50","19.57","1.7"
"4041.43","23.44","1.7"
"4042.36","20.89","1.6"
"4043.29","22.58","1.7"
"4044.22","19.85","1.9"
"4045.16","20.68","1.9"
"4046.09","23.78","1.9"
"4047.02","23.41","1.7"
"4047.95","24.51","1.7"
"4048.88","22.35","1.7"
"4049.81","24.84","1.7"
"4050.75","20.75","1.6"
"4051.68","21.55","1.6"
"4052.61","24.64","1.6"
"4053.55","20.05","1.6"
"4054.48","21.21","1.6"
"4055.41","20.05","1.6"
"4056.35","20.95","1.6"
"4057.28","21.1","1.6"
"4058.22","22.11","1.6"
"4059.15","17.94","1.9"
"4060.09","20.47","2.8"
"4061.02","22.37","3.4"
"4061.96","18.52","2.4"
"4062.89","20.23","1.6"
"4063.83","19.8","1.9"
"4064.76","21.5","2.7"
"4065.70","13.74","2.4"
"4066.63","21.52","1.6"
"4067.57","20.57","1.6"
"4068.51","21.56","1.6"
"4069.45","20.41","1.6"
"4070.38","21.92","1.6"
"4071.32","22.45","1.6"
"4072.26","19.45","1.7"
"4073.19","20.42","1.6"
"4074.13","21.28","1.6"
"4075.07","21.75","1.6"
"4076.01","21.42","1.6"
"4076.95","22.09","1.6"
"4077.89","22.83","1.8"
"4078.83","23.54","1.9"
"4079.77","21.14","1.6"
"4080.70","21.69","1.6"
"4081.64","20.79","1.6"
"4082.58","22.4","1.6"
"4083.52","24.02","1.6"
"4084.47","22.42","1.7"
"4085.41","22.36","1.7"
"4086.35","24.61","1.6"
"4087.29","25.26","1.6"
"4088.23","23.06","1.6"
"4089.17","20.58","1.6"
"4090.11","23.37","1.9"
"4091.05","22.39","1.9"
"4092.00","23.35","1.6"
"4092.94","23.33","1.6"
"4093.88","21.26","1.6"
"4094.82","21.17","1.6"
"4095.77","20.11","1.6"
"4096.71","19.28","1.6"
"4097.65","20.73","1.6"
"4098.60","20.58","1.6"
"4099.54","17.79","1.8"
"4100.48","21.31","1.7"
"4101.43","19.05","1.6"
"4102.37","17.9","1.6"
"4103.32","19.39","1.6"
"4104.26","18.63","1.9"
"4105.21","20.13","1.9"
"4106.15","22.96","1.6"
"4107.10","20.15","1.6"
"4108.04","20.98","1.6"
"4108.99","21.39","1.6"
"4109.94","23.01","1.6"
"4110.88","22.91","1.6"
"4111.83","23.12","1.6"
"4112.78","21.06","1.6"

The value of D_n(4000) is 1.89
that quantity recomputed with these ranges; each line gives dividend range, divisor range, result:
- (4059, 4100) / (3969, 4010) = 1.21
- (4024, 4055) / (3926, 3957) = 2.00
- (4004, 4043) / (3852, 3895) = 2.02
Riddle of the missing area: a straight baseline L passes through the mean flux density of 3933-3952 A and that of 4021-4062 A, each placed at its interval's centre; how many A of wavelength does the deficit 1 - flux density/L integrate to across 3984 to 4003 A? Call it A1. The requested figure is -3.85 A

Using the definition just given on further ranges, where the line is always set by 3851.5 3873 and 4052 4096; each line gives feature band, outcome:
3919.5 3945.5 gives 9.04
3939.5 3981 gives 7.70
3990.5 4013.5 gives -4.55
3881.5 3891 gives 0.82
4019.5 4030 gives -2.13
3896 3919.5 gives -2.49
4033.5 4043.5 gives -1.03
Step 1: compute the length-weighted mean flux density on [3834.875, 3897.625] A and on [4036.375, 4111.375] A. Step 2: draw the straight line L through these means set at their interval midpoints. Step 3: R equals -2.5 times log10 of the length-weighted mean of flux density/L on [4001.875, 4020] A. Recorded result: -0.245 mag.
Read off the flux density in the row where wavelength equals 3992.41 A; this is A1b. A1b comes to 19.57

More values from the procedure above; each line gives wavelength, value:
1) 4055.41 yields 20.05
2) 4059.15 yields 17.94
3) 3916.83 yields 17.66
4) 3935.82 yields 7.474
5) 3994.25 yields 17.56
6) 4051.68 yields 21.55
